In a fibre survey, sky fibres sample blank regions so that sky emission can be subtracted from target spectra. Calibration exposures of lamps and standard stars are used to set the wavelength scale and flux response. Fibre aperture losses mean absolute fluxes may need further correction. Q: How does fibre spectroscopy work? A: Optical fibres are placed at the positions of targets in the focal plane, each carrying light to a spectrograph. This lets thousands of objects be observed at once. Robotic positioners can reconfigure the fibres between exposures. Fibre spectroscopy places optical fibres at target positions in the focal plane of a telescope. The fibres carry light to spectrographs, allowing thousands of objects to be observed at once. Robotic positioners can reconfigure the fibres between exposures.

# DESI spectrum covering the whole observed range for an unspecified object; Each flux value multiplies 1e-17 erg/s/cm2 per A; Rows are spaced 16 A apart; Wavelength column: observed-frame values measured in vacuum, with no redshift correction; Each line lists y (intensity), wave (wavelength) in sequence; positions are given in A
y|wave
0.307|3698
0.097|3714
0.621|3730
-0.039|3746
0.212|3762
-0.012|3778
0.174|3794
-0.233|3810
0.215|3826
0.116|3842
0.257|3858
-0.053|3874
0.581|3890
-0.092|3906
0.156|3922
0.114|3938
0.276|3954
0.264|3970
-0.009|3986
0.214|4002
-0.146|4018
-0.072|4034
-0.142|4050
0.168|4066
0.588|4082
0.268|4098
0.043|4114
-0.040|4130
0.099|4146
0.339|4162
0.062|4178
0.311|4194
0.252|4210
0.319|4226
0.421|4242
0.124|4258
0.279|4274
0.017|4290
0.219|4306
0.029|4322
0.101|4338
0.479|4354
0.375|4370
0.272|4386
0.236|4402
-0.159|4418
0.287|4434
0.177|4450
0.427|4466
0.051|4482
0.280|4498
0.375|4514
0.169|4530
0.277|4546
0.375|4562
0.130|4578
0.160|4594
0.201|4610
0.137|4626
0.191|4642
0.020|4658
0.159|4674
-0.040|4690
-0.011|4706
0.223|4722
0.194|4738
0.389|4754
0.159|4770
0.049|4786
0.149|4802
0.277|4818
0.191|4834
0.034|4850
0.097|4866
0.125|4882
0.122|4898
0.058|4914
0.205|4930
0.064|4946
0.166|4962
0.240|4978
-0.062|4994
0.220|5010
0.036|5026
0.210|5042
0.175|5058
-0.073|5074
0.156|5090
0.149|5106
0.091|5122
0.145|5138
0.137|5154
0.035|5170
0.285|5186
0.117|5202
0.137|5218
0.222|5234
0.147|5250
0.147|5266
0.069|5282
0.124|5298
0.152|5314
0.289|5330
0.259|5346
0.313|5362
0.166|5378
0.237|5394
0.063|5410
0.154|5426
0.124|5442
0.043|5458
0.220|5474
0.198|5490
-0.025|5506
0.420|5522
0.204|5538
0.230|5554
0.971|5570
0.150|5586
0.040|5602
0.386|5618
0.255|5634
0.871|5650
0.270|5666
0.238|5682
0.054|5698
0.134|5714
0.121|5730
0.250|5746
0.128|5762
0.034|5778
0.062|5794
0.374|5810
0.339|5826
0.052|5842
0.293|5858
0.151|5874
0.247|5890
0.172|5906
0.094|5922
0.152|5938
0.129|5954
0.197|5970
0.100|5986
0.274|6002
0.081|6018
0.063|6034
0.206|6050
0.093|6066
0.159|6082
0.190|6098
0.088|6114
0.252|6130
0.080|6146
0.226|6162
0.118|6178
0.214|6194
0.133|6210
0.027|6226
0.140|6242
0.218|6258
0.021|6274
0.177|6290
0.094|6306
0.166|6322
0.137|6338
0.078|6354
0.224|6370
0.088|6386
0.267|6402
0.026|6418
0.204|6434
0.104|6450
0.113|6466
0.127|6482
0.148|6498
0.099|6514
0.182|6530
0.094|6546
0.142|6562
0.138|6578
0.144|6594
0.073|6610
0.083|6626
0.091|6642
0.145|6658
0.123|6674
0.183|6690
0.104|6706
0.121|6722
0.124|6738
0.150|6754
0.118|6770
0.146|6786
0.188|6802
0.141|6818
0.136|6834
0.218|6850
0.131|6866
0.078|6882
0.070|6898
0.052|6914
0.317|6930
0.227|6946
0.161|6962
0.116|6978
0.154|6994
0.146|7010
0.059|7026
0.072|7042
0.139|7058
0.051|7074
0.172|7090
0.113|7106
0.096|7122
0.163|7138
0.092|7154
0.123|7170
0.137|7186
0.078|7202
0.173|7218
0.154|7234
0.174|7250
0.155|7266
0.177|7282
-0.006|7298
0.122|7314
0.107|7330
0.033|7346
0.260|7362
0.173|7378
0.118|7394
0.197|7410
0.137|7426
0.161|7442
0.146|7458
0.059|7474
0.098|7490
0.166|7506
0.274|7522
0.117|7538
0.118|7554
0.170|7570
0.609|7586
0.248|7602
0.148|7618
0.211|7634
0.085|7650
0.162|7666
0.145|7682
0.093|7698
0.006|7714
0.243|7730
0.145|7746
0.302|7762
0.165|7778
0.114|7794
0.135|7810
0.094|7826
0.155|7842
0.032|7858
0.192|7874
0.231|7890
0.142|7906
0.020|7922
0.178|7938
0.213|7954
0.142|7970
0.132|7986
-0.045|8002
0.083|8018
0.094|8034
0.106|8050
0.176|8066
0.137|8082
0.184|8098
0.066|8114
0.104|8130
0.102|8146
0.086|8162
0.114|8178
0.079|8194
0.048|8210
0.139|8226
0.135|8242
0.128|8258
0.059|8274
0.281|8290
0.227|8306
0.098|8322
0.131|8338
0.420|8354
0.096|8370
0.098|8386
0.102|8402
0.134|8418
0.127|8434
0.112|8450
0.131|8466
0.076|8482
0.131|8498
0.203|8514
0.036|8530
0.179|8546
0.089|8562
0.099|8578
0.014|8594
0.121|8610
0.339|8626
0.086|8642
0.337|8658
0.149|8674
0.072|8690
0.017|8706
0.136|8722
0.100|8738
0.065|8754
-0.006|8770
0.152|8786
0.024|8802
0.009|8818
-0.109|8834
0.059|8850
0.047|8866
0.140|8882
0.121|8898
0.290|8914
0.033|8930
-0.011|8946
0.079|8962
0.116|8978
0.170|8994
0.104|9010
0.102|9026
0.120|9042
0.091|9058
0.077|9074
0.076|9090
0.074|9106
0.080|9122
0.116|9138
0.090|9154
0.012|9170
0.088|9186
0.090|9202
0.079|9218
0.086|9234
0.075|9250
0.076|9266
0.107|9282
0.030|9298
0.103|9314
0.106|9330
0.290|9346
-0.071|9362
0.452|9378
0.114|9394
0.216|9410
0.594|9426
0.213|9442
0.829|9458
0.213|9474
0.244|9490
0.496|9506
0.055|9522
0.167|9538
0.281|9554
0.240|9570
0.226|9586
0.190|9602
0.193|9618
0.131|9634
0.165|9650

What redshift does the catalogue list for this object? 0.515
